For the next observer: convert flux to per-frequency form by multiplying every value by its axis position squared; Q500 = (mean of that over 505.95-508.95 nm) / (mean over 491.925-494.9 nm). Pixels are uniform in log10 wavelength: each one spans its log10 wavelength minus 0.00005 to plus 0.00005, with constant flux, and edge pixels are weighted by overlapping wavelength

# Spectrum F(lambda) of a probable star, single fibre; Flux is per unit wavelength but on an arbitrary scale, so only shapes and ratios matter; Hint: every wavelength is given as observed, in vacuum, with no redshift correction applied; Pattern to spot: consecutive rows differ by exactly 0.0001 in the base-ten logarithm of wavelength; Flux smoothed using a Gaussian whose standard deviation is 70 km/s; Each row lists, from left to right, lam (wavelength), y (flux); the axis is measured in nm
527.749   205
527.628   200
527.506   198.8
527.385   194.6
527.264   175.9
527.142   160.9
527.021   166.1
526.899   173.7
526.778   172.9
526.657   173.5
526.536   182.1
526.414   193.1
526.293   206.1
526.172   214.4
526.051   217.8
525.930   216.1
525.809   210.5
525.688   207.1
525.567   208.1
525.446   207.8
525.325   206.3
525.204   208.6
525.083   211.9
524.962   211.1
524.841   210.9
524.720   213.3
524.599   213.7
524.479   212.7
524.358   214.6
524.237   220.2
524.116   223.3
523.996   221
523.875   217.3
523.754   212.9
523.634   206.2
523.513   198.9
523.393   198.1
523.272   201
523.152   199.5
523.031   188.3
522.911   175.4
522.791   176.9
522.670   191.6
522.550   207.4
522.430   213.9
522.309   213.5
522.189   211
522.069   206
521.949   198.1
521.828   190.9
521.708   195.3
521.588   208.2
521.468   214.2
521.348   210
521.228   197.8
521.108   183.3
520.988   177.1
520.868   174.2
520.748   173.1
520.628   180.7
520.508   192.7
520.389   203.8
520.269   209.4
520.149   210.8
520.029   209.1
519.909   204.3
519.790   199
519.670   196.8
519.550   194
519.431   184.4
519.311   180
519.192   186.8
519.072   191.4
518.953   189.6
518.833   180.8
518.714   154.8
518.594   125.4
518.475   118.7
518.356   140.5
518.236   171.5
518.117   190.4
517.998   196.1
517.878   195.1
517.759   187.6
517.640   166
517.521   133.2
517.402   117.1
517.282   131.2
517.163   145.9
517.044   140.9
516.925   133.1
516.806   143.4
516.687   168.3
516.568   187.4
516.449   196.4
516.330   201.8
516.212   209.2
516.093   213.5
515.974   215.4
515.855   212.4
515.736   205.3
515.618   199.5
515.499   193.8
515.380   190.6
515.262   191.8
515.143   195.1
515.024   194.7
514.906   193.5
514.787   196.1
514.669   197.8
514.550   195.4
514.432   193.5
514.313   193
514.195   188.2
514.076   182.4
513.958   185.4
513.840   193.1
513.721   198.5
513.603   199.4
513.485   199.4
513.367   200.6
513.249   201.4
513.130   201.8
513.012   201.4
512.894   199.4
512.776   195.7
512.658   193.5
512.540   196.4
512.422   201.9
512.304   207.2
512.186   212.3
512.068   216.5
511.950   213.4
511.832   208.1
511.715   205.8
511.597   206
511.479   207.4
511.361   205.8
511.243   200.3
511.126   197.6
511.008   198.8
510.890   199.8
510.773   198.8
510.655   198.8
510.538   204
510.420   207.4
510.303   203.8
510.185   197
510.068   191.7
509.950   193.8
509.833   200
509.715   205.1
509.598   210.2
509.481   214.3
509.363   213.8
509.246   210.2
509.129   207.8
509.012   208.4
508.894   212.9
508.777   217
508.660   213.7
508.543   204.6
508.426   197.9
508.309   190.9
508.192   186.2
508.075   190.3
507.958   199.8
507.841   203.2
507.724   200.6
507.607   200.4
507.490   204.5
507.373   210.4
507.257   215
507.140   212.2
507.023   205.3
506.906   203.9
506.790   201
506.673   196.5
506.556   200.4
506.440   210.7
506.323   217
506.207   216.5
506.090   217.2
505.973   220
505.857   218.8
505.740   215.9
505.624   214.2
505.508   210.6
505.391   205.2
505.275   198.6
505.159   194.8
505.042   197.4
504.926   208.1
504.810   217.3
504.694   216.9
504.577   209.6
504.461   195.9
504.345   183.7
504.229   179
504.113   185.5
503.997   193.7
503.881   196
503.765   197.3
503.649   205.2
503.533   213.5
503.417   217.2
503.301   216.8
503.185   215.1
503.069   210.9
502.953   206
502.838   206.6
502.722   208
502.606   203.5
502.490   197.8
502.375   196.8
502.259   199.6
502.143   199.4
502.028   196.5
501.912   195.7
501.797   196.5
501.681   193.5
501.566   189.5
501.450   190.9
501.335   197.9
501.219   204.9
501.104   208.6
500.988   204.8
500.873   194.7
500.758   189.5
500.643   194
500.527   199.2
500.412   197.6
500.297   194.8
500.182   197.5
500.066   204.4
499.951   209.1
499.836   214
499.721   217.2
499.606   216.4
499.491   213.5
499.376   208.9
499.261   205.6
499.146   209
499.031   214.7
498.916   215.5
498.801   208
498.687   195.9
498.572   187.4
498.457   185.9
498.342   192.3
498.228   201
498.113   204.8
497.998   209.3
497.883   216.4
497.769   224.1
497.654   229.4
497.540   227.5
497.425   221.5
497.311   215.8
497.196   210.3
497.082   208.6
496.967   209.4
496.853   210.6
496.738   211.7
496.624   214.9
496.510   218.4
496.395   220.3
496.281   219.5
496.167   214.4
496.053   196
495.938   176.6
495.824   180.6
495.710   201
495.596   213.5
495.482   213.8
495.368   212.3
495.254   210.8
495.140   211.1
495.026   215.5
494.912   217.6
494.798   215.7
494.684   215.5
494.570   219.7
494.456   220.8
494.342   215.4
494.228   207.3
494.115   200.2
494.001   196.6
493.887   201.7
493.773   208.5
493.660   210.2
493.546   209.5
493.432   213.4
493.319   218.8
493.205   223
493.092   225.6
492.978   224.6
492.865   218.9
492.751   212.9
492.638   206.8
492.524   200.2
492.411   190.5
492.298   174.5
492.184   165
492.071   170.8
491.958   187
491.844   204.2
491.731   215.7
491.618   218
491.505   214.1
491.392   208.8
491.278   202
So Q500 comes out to 1.1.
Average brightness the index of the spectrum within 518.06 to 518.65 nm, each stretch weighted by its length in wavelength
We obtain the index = 149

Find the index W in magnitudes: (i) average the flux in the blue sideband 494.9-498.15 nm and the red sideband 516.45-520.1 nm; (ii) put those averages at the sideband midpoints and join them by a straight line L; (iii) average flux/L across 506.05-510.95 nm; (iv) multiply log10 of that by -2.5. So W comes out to -0.090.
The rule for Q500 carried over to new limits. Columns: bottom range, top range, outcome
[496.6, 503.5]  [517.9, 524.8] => 1.03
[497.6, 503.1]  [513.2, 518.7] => 0.95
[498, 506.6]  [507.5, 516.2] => 1.03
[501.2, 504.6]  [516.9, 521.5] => 0.94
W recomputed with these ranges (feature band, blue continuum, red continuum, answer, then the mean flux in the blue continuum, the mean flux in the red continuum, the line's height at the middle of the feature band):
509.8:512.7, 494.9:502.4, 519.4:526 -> 0.007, 206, 203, 204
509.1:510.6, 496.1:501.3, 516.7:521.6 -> -0.075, 208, 176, 191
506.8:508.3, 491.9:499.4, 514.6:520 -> -0.056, 208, 179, 192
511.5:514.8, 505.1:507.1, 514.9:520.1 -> -0.052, 209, 179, 190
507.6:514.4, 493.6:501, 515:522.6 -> -0.045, 208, 185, 193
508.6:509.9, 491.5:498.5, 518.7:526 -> -0.030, 208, 201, 204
